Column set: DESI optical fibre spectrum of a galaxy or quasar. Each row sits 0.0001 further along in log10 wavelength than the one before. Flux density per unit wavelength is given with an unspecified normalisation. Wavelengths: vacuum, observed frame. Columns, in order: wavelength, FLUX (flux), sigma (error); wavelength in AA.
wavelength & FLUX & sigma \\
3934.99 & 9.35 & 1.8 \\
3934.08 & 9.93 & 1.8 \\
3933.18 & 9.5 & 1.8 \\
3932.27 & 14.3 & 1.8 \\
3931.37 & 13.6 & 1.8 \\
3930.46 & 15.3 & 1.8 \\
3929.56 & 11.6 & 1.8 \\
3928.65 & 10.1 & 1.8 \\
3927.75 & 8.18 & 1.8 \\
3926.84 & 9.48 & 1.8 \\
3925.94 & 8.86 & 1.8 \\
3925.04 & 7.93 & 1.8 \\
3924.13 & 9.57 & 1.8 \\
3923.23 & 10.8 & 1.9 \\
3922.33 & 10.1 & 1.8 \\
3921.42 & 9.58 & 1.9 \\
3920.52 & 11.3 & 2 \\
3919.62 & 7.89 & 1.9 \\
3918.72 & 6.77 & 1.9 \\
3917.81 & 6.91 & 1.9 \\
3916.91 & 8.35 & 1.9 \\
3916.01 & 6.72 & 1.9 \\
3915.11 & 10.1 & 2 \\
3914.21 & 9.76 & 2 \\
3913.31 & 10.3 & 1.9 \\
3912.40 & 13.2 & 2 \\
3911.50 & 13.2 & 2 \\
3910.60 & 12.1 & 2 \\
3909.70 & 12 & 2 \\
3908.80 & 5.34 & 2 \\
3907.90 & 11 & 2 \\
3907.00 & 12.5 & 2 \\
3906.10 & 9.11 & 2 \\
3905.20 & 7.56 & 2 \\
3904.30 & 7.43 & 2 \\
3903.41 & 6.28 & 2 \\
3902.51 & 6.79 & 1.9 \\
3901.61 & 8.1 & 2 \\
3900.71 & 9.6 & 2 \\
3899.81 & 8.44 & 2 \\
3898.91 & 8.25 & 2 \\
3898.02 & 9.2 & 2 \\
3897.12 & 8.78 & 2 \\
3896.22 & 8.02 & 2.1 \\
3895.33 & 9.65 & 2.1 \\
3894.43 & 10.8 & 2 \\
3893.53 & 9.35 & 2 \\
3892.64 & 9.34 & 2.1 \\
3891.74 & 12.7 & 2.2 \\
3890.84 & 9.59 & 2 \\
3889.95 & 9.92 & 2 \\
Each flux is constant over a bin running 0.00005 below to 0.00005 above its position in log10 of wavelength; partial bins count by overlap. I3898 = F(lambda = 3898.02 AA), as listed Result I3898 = 9.2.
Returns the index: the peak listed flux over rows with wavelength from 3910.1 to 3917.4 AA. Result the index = 13.2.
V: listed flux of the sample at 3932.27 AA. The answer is 14.3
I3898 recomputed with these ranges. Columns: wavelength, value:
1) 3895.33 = 9.65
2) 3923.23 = 10.8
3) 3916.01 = 6.72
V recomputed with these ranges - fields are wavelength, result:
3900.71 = 9.6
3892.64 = 9.34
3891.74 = 12.7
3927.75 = 8.18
